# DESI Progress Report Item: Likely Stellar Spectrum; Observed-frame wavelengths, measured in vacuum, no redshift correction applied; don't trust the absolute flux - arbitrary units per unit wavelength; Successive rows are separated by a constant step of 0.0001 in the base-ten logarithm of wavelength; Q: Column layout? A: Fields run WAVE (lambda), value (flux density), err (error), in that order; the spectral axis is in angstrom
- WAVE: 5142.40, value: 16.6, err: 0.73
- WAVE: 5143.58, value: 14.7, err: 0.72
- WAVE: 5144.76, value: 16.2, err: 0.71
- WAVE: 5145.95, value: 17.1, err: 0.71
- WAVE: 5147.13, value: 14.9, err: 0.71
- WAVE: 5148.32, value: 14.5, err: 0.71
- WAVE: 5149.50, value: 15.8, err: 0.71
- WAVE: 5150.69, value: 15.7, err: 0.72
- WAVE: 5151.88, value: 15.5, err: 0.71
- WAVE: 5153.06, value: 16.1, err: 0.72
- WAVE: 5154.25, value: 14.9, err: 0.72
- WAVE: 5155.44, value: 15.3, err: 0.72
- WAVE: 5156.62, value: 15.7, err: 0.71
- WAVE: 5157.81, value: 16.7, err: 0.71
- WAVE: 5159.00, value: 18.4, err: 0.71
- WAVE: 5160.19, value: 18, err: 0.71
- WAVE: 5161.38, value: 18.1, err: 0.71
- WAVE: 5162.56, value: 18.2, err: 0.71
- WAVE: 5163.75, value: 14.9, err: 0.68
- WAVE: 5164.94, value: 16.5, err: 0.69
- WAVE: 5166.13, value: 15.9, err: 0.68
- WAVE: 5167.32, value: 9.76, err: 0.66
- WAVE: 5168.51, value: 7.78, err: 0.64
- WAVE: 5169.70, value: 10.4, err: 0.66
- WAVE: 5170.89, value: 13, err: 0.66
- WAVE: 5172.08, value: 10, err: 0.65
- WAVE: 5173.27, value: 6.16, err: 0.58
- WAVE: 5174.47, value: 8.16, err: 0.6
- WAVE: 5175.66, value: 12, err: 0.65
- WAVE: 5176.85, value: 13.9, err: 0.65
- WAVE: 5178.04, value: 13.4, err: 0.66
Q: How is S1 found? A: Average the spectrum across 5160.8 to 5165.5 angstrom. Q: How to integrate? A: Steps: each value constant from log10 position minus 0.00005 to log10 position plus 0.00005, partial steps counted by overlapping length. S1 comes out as 16.9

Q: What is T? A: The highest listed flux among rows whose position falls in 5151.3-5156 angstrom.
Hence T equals 16.1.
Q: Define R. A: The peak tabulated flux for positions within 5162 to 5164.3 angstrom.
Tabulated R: 18.2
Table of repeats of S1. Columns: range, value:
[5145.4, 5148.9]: 15.5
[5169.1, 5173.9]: 9.87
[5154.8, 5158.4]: 15.9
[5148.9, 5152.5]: 15.7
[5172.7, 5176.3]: 8.85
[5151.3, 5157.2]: 15.5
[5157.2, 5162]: 17.8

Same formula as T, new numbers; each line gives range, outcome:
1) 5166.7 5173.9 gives 13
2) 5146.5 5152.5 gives 15.8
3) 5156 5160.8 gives 18.4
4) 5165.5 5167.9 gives 15.9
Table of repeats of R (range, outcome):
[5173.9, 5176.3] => 12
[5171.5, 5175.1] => 10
